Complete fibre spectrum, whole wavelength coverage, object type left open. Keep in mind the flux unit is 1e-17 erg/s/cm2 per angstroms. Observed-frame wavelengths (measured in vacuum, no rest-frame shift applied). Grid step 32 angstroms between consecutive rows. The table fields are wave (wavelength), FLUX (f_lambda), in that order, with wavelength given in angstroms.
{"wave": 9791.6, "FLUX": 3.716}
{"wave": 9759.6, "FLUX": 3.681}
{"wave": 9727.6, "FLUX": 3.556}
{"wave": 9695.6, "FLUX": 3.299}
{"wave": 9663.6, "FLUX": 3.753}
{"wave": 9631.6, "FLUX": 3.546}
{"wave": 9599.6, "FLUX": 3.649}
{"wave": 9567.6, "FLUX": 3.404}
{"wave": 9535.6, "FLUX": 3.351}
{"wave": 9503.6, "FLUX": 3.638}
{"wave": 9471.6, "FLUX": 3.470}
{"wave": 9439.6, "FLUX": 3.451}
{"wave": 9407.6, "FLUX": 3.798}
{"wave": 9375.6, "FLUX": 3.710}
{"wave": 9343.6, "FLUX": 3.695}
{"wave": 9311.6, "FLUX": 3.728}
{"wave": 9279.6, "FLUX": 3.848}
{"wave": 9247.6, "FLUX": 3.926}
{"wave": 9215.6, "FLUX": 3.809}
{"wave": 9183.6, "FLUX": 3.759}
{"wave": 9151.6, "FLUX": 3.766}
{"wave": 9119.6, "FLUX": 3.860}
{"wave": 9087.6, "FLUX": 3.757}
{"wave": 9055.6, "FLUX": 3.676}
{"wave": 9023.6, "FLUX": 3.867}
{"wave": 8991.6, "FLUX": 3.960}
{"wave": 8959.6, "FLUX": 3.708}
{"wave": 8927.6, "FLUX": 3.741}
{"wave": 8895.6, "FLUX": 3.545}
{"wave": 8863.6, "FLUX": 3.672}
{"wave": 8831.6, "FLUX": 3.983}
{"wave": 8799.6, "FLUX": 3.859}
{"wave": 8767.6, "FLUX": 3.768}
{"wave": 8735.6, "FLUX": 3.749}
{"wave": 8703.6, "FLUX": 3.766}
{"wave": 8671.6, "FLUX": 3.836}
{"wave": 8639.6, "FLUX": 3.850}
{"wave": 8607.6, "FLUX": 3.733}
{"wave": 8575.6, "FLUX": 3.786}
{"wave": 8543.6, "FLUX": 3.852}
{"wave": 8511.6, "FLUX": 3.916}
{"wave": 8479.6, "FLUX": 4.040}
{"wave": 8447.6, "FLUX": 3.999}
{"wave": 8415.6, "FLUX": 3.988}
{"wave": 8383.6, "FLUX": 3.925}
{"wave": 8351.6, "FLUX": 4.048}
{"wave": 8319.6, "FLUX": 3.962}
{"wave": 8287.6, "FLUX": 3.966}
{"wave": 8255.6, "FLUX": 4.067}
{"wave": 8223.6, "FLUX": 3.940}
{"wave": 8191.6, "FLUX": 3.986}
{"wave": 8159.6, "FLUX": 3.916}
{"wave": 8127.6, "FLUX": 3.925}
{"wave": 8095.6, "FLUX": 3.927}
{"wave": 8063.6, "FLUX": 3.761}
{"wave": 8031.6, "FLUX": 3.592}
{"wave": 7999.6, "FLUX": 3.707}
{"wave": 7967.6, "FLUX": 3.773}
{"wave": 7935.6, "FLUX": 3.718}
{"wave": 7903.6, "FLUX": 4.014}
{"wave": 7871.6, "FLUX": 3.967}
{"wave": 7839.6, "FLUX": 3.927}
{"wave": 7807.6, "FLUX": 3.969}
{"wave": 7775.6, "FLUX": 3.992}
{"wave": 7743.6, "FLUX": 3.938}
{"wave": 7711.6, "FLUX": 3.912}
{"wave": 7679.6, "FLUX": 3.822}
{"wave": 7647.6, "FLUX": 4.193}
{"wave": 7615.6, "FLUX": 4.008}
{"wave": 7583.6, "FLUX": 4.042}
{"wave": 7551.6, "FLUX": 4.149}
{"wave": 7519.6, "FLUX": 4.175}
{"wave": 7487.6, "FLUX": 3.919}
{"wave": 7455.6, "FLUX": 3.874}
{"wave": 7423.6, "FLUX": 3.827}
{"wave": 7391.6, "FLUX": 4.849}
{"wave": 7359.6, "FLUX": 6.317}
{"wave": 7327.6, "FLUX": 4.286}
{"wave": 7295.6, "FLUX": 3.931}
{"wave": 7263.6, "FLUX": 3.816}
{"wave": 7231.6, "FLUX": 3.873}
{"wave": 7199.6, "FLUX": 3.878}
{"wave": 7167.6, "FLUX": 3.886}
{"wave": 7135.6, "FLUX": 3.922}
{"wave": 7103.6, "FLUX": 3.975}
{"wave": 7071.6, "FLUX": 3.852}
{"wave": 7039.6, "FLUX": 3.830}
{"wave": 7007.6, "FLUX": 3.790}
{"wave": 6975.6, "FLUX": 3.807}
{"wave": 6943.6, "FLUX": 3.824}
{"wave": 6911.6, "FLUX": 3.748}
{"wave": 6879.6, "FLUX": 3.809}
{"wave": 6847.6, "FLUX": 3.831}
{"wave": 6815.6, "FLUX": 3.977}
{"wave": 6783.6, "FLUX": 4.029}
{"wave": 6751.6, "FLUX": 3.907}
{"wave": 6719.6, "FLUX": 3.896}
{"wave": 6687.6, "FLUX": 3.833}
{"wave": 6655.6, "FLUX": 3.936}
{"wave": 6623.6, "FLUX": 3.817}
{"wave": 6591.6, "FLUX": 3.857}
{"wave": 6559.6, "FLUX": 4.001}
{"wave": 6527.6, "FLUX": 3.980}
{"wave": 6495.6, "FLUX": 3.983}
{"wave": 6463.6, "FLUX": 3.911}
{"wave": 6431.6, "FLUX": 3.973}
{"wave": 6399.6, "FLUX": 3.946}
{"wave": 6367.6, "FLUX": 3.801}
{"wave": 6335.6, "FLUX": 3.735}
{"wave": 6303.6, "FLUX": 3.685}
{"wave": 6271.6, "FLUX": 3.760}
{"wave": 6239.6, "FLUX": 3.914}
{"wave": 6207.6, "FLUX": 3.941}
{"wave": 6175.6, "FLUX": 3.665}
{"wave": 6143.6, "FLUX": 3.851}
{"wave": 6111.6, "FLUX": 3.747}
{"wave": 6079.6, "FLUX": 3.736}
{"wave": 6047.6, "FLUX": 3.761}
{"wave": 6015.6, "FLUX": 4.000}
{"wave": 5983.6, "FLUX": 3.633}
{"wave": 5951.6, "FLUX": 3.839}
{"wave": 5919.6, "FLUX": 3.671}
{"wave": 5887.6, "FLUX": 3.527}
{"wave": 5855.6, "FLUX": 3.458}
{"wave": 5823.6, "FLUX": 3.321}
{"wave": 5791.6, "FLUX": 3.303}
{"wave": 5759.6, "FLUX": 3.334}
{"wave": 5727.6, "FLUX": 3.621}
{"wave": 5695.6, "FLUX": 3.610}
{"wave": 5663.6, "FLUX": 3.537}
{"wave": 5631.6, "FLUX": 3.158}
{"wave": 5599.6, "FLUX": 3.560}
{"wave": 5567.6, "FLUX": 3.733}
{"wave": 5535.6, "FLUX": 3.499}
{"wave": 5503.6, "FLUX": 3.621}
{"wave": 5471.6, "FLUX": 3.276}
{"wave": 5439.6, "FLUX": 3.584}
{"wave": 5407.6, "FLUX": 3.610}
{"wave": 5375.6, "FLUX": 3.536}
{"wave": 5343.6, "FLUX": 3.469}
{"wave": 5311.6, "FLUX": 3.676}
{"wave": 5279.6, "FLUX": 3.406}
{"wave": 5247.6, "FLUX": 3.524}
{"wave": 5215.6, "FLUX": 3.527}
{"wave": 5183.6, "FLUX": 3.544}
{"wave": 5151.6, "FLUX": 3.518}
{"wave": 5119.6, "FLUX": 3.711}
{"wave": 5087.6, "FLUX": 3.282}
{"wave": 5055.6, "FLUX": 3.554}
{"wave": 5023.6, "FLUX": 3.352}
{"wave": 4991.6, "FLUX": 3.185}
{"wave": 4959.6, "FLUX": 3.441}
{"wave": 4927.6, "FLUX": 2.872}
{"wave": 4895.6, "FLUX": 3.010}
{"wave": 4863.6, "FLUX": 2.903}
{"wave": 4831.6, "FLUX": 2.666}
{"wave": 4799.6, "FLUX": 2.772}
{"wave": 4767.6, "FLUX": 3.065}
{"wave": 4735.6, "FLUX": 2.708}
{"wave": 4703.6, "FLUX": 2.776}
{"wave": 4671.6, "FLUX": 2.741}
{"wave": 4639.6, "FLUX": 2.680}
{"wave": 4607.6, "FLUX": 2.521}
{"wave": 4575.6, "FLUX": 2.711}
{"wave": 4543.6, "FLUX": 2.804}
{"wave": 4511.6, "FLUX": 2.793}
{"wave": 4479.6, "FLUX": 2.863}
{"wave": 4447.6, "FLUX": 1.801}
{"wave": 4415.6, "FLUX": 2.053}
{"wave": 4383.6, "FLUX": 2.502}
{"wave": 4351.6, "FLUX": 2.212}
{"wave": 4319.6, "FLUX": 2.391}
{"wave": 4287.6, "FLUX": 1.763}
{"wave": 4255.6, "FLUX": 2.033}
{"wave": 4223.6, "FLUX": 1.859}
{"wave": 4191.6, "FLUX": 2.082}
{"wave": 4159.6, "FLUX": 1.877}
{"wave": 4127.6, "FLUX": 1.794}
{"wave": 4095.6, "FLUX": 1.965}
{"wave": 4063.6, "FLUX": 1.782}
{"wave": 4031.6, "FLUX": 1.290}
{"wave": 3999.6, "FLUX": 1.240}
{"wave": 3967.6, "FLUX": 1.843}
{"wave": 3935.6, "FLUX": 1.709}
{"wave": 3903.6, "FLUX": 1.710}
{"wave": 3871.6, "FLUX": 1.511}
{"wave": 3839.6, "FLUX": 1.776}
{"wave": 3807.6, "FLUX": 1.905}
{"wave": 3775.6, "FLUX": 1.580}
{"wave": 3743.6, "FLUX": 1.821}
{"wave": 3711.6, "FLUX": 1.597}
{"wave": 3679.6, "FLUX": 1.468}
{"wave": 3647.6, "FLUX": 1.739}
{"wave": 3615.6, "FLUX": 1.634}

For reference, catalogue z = 0.121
